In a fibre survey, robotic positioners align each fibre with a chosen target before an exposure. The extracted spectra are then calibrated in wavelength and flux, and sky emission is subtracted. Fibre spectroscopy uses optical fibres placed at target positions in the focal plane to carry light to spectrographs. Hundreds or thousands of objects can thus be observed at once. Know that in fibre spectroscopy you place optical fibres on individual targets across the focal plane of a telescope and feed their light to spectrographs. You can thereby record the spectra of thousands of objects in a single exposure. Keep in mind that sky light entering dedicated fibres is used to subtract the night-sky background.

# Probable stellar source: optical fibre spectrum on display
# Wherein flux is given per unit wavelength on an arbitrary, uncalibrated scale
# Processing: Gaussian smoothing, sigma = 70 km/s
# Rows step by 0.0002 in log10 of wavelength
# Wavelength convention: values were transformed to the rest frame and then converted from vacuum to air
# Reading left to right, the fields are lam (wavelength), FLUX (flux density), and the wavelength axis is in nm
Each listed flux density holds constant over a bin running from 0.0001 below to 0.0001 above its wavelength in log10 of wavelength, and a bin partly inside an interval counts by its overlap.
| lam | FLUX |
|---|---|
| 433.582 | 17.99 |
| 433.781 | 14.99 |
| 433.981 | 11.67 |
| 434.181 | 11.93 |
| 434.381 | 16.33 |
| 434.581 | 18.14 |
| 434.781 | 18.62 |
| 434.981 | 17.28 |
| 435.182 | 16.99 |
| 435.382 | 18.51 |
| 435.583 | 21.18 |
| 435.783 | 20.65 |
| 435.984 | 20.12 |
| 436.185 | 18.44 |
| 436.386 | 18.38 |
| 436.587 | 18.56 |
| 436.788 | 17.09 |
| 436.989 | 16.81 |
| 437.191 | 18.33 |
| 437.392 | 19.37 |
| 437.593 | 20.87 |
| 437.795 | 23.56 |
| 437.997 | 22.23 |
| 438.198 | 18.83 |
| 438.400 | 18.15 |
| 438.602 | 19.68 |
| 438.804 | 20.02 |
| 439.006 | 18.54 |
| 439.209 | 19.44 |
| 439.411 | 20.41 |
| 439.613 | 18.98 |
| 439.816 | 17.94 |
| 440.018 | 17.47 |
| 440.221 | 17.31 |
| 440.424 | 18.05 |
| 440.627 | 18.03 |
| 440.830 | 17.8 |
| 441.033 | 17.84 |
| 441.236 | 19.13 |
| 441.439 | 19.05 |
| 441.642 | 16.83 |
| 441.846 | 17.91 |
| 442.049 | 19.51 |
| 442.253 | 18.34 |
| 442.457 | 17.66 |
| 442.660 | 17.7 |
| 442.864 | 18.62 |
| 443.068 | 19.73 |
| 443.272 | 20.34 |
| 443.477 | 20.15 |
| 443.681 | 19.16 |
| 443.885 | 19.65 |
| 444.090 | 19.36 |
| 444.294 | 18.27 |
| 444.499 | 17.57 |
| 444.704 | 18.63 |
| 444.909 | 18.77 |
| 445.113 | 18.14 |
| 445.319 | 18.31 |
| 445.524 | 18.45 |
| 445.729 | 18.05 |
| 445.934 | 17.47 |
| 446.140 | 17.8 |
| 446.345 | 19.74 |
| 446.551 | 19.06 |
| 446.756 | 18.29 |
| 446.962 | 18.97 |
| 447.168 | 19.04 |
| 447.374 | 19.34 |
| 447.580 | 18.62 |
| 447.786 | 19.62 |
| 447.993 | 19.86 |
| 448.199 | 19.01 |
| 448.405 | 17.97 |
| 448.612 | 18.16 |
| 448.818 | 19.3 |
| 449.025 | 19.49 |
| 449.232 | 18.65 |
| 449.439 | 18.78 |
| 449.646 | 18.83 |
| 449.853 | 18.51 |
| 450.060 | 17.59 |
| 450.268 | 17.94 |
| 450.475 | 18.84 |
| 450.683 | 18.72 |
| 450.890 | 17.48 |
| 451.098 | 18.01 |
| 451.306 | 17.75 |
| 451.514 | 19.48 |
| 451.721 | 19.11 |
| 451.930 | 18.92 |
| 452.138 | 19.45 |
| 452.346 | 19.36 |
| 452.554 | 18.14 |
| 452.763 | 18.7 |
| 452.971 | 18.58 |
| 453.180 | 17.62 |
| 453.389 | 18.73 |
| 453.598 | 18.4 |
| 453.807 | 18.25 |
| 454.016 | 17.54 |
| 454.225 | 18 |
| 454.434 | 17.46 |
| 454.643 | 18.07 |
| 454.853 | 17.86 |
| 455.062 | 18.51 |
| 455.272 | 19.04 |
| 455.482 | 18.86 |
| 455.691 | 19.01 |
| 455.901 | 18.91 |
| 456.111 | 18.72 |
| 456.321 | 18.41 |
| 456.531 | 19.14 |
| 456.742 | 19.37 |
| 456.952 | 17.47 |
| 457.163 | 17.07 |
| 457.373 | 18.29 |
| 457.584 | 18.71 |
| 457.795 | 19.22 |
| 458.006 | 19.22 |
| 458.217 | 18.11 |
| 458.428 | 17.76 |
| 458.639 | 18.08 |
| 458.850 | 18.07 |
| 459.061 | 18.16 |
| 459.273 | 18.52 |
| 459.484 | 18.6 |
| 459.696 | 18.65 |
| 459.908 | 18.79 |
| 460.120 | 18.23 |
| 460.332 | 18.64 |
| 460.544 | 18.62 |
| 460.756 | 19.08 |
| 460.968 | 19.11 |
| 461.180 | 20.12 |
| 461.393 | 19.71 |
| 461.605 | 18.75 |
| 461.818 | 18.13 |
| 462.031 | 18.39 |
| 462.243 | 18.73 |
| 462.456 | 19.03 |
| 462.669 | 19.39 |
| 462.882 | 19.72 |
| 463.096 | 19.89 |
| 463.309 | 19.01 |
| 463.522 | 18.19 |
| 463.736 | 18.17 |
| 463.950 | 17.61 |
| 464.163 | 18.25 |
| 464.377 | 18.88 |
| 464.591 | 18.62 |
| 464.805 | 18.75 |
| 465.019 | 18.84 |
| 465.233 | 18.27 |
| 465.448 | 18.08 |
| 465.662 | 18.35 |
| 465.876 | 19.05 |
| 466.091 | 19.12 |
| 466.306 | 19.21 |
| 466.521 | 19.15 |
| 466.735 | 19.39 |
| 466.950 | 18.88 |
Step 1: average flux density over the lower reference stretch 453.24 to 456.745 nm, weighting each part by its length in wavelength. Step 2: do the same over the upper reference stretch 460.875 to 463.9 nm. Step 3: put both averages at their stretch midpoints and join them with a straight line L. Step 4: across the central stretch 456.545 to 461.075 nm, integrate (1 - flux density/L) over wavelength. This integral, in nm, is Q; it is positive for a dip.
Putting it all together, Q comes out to 0.06 nm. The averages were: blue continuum 18.4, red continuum 19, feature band 18.5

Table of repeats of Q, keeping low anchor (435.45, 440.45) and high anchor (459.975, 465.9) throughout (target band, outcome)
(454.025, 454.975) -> 0.05 nm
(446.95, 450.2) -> 0.03 nm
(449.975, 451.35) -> 0.07 nm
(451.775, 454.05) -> 0.05 nm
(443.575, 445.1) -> 0.03 nm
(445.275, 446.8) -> 0.05 nm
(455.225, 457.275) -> 0.03 nm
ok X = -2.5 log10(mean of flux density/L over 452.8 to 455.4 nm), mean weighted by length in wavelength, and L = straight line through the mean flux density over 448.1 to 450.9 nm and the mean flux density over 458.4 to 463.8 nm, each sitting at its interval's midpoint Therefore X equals 0.03 mag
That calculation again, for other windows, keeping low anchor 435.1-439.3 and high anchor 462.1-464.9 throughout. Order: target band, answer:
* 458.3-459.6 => 0.039 mag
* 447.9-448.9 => 0.014 mag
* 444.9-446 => 0.057 mag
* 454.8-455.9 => 0.013 mag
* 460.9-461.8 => -0.027 mag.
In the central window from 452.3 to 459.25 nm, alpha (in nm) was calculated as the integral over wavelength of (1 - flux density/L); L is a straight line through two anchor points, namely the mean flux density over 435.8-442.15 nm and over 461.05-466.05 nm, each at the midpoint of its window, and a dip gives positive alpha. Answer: 0.16 nm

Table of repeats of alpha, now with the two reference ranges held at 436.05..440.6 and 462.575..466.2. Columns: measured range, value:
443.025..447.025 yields 0.03 nm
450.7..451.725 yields 0.03 nm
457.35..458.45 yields 0.01 nm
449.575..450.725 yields 0.03 nm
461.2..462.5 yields -0.01 nm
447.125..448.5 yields -0.01 nm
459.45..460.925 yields 0.01 nm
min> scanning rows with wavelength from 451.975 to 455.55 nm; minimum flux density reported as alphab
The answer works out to 17.46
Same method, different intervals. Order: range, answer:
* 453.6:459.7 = 17.07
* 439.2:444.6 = 16.83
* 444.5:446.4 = 17.47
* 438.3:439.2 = 18.15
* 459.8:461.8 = 18.23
